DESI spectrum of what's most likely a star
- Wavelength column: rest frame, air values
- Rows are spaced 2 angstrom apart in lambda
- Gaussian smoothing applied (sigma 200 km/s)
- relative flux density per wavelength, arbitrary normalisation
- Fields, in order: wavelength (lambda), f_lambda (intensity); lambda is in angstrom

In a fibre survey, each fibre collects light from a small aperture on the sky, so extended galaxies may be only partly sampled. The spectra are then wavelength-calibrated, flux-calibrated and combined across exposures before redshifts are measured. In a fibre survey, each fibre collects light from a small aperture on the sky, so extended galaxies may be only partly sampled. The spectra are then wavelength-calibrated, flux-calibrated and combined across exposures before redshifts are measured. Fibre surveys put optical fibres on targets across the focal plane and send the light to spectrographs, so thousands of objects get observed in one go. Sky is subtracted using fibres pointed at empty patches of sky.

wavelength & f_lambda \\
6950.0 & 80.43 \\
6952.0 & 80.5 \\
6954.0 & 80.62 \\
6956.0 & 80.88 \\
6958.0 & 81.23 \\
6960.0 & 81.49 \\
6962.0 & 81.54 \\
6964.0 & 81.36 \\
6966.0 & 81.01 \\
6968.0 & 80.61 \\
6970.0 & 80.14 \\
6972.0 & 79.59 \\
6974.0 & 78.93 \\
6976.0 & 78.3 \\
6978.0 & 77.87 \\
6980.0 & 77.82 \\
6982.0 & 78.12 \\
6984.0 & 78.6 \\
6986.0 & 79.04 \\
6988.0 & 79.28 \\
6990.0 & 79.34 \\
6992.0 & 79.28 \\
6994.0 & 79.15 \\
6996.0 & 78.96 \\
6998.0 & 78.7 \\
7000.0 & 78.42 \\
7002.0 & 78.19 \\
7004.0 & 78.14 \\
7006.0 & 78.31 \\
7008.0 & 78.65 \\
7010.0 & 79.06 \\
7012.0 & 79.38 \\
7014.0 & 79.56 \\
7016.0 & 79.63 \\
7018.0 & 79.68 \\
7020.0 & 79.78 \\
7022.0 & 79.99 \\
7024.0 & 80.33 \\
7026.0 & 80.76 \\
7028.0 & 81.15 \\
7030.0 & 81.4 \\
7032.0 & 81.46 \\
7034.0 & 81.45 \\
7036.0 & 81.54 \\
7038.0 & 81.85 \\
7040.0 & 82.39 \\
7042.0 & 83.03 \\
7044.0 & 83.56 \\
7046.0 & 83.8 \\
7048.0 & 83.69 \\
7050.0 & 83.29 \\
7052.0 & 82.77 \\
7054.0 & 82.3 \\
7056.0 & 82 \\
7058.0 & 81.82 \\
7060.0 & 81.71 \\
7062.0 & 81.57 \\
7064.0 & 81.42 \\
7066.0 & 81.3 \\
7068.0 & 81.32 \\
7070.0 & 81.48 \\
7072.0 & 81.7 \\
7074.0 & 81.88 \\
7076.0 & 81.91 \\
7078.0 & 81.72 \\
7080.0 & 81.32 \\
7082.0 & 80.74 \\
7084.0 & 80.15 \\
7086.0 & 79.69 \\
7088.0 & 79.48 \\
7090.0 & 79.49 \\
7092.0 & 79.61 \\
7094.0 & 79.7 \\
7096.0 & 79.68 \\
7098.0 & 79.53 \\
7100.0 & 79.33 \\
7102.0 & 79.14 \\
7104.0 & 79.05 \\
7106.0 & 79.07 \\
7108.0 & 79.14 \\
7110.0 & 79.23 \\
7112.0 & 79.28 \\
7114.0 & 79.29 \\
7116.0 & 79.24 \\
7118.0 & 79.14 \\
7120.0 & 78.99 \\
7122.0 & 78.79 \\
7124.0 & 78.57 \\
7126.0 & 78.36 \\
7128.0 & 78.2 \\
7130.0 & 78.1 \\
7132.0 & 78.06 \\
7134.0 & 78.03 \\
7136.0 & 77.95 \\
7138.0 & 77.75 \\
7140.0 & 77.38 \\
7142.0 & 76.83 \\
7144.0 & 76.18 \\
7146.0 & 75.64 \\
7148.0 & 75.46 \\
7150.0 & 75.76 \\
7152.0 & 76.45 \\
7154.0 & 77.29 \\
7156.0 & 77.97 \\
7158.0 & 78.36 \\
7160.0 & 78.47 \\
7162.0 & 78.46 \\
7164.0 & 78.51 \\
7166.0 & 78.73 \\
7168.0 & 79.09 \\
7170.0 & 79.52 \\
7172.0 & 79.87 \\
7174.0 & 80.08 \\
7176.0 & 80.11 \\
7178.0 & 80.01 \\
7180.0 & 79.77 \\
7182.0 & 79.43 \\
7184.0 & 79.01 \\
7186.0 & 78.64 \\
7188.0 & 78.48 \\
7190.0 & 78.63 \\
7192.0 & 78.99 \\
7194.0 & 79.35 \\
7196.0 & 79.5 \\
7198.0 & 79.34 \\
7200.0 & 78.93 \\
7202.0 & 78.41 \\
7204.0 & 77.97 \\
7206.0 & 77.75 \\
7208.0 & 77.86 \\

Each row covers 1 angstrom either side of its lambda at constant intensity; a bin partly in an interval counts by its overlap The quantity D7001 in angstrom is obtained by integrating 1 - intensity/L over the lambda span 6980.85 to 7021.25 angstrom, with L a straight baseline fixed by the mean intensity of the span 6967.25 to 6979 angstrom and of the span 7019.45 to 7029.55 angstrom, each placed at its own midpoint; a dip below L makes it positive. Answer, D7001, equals 0.5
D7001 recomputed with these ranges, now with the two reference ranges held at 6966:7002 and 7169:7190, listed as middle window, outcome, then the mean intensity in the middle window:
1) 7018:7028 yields -0.1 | 80.3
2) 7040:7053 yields -0.7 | 83.3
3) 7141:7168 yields 0.7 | 77.3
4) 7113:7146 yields 0.5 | 78.1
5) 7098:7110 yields 0.0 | 79.2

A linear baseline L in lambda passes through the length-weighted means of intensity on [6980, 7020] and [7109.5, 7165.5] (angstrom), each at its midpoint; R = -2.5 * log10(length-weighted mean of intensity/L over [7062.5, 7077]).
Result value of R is -0.04 mag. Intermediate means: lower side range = 78.9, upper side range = 77.9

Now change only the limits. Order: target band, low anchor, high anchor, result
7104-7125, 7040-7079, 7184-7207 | 0.02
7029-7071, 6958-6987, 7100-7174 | -0.04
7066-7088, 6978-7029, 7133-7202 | -0.03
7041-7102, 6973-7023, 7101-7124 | -0.03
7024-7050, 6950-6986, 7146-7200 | -0.04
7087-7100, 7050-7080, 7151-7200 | 0.02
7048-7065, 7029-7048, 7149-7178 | -0.01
